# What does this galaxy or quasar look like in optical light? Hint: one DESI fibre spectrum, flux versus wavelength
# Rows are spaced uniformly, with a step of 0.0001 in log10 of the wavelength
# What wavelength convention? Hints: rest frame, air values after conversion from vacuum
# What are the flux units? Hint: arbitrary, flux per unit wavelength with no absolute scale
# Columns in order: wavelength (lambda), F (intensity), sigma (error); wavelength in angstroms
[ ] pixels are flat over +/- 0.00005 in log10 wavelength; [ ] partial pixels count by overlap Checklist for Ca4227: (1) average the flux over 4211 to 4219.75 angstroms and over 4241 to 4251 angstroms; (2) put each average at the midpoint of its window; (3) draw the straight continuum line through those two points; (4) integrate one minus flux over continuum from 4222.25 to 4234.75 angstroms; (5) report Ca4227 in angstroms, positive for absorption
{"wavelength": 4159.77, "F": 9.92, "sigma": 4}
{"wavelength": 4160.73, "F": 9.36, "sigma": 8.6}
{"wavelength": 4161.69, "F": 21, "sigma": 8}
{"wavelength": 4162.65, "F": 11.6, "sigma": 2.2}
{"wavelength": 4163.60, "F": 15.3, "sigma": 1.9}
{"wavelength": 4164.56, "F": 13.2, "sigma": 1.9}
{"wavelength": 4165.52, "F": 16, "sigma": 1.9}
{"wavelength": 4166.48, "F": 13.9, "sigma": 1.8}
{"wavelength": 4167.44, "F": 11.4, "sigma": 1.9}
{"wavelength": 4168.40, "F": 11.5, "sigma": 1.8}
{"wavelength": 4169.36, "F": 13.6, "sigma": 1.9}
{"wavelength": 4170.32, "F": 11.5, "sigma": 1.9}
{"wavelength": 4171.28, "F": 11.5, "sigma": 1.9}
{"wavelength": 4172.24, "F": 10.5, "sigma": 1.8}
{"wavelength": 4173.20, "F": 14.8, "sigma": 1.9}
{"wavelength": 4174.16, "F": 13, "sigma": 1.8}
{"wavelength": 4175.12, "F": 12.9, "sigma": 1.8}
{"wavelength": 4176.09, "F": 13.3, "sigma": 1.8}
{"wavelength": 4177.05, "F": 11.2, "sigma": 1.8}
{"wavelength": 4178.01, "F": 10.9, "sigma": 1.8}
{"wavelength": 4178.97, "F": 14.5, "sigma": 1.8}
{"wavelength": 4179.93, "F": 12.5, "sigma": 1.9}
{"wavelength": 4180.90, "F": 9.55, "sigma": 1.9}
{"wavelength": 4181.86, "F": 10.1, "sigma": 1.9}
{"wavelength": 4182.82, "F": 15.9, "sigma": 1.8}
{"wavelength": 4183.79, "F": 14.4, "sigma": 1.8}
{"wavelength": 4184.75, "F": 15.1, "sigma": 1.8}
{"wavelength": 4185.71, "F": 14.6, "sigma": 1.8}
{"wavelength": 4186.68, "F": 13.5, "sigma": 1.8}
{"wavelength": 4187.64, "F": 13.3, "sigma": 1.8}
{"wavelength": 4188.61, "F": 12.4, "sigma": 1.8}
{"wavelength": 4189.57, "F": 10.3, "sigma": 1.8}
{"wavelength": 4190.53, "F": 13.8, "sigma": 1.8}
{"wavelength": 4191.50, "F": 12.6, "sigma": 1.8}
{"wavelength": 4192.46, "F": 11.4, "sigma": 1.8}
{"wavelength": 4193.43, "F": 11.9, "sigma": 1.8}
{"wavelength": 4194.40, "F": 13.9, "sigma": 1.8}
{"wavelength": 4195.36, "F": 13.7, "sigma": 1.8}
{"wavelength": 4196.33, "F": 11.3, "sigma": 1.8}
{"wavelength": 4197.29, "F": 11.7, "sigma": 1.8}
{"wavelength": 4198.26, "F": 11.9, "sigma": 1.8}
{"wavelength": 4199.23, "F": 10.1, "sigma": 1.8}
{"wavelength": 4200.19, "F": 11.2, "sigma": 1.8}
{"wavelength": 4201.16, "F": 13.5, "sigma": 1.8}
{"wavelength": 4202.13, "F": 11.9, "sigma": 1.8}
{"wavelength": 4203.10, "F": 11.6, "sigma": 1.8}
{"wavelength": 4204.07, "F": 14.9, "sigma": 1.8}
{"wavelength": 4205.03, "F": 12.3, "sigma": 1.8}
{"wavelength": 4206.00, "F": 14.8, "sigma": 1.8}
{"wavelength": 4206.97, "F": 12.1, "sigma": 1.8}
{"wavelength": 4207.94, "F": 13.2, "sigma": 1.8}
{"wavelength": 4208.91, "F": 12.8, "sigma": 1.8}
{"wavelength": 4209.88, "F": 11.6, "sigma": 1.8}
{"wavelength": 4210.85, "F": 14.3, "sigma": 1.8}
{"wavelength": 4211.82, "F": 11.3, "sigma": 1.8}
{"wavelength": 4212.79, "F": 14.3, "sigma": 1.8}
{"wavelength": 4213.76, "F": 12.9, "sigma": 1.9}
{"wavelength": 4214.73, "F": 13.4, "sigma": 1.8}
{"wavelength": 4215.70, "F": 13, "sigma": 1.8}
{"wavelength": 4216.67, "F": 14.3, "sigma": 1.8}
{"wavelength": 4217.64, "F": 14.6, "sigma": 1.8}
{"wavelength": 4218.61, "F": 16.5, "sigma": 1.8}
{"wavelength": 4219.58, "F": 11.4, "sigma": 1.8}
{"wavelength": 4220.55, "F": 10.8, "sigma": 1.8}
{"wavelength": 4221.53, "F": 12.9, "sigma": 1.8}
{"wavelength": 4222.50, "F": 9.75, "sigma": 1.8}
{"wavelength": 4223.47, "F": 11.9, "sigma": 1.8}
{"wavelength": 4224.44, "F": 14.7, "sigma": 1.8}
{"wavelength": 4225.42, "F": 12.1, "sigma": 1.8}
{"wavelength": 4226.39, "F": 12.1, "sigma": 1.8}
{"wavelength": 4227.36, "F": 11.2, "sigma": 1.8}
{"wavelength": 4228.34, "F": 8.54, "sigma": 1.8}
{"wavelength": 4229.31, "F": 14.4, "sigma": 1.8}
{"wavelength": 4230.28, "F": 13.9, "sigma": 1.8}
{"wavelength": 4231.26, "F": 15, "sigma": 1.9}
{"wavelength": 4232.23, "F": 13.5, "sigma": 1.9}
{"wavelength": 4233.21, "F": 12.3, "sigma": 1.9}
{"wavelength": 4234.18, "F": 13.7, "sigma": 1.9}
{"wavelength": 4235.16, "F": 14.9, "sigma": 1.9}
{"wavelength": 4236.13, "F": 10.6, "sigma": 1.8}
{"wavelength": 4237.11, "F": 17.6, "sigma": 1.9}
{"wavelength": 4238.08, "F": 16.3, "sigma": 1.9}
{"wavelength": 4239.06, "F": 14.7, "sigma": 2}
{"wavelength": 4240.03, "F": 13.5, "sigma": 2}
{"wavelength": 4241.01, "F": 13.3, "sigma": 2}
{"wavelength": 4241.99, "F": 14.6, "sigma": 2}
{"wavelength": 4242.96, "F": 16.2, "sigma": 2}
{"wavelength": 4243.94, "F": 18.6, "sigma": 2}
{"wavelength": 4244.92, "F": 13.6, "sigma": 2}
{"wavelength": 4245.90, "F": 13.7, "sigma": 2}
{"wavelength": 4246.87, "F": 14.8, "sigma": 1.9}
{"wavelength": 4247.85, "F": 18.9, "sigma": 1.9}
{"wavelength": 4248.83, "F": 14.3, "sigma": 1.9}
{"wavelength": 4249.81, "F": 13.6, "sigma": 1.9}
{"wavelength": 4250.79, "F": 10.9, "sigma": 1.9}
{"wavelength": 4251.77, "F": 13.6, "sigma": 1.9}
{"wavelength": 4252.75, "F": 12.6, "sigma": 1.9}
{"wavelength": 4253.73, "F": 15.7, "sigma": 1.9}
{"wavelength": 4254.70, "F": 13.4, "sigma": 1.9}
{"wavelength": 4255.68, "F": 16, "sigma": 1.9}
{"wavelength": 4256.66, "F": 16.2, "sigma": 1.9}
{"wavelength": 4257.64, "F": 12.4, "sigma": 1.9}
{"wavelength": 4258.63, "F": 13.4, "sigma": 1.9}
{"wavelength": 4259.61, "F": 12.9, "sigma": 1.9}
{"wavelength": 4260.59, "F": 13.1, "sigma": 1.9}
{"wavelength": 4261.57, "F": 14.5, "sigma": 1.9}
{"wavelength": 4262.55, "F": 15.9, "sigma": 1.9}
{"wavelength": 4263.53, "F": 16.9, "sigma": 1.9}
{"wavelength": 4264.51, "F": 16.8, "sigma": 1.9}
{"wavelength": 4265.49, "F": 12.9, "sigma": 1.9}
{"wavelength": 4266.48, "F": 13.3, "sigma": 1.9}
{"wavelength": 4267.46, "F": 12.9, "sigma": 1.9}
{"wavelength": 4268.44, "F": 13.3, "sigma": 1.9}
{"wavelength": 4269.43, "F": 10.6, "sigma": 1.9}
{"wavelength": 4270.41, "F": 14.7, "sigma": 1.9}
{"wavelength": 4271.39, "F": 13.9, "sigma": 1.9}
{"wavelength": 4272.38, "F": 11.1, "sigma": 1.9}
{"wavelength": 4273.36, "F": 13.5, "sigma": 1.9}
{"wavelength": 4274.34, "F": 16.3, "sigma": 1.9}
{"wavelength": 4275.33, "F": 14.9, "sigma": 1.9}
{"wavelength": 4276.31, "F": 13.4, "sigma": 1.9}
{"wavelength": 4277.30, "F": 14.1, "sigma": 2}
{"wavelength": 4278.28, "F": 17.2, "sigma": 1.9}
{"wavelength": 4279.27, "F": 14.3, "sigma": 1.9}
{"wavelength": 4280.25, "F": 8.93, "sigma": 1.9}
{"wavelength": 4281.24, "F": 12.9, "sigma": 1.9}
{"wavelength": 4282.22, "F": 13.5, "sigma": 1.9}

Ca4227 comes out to 1.4 angstroms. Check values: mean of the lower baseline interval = 13.6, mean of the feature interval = 12.6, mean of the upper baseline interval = 14.9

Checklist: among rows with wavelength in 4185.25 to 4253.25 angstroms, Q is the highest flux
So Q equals 18.9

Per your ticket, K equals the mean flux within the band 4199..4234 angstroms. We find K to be 12.8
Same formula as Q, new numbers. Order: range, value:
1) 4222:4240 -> 17.6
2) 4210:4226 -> 16.5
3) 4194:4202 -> 13.9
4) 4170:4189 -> 15.9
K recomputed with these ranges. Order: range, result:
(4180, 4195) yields 12.8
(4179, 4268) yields 13.4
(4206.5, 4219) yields 13.4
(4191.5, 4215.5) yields 12.6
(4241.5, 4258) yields 14.7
